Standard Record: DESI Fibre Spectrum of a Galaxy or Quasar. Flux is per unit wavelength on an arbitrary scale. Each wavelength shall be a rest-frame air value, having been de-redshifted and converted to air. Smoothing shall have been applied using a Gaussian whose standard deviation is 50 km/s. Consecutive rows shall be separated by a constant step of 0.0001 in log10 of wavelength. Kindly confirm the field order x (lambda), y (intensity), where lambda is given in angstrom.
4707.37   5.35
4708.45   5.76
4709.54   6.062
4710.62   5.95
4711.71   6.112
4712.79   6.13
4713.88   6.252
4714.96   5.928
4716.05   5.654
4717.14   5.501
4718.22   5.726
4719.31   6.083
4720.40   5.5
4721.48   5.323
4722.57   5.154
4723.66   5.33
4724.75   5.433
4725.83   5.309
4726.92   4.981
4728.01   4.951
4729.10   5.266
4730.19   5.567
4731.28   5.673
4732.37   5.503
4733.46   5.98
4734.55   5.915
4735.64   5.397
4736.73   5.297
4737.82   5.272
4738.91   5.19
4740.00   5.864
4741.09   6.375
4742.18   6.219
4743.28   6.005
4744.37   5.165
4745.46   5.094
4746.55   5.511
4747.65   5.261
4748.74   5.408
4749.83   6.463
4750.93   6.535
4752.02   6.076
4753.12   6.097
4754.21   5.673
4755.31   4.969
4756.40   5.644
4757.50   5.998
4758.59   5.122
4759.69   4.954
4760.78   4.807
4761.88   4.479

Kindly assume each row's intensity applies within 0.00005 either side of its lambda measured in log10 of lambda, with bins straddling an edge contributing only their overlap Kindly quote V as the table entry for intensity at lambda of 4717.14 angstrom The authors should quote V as 5.501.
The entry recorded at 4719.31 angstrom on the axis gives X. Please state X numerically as 6.083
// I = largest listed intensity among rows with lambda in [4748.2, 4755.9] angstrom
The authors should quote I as 6.535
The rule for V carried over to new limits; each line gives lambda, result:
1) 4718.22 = 5.726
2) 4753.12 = 6.097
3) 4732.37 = 5.503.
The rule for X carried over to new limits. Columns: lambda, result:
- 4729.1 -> 5.266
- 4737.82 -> 5.272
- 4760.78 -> 4.807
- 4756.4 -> 5.644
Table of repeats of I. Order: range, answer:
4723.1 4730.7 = 5.567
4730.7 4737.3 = 5.98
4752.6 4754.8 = 6.097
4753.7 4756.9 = 5.673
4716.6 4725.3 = 6.083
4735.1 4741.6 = 6.375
